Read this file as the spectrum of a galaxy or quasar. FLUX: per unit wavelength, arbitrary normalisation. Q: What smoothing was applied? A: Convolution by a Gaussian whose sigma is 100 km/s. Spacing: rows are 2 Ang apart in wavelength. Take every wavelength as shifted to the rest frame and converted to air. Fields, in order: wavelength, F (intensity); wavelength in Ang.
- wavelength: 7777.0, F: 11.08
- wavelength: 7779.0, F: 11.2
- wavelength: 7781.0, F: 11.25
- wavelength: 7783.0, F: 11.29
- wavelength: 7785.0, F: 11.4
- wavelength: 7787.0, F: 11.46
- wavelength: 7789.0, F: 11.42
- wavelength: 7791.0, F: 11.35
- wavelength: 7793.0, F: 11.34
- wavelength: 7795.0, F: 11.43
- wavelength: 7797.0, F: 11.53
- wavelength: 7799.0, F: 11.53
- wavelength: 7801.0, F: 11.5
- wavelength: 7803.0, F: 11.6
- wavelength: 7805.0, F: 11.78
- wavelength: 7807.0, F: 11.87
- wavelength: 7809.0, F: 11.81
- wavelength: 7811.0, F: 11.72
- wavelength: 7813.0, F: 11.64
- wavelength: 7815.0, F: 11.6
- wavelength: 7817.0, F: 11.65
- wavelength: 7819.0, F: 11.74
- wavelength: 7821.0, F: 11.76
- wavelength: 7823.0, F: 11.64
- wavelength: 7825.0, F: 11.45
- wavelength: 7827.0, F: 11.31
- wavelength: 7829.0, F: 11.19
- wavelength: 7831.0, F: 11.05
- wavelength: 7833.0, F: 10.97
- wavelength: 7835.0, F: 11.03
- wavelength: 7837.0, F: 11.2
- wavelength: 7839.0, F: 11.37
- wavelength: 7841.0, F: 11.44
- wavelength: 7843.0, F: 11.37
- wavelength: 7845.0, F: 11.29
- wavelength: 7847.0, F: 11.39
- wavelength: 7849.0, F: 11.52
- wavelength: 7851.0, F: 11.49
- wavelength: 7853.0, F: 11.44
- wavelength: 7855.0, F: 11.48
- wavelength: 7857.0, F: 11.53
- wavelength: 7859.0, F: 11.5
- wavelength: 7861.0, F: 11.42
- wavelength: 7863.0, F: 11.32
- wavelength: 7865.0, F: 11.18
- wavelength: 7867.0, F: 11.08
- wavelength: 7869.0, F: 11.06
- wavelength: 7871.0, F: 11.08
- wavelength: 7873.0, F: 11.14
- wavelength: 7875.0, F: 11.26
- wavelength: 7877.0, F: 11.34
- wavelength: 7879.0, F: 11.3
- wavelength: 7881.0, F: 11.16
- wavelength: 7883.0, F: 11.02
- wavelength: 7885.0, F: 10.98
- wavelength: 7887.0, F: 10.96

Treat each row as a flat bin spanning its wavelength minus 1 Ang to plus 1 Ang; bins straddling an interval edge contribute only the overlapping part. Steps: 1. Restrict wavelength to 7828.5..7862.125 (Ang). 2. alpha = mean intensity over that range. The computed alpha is 11.3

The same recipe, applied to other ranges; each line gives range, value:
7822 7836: 11.2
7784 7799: 11.4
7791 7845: 11.5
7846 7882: 11.3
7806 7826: 11.7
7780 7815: 11.5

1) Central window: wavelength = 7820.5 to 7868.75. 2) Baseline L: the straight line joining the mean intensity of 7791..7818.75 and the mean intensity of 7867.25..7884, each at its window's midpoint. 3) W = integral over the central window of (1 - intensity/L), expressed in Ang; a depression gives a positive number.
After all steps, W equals 0.07 Ang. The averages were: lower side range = 11.6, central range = 11.3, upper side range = 11.2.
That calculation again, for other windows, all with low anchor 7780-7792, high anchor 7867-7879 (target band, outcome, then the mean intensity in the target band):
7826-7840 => 0.1 Ang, 11.2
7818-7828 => -0.3 Ang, 11.6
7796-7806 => -0.2 Ang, 11.6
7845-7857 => -0.2 Ang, 11.5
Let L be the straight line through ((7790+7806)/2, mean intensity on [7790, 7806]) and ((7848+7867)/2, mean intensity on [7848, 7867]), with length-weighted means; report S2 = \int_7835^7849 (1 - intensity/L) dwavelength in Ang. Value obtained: 0.1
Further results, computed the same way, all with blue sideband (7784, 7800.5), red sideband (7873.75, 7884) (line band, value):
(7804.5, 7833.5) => -0.47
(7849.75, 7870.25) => -0.16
